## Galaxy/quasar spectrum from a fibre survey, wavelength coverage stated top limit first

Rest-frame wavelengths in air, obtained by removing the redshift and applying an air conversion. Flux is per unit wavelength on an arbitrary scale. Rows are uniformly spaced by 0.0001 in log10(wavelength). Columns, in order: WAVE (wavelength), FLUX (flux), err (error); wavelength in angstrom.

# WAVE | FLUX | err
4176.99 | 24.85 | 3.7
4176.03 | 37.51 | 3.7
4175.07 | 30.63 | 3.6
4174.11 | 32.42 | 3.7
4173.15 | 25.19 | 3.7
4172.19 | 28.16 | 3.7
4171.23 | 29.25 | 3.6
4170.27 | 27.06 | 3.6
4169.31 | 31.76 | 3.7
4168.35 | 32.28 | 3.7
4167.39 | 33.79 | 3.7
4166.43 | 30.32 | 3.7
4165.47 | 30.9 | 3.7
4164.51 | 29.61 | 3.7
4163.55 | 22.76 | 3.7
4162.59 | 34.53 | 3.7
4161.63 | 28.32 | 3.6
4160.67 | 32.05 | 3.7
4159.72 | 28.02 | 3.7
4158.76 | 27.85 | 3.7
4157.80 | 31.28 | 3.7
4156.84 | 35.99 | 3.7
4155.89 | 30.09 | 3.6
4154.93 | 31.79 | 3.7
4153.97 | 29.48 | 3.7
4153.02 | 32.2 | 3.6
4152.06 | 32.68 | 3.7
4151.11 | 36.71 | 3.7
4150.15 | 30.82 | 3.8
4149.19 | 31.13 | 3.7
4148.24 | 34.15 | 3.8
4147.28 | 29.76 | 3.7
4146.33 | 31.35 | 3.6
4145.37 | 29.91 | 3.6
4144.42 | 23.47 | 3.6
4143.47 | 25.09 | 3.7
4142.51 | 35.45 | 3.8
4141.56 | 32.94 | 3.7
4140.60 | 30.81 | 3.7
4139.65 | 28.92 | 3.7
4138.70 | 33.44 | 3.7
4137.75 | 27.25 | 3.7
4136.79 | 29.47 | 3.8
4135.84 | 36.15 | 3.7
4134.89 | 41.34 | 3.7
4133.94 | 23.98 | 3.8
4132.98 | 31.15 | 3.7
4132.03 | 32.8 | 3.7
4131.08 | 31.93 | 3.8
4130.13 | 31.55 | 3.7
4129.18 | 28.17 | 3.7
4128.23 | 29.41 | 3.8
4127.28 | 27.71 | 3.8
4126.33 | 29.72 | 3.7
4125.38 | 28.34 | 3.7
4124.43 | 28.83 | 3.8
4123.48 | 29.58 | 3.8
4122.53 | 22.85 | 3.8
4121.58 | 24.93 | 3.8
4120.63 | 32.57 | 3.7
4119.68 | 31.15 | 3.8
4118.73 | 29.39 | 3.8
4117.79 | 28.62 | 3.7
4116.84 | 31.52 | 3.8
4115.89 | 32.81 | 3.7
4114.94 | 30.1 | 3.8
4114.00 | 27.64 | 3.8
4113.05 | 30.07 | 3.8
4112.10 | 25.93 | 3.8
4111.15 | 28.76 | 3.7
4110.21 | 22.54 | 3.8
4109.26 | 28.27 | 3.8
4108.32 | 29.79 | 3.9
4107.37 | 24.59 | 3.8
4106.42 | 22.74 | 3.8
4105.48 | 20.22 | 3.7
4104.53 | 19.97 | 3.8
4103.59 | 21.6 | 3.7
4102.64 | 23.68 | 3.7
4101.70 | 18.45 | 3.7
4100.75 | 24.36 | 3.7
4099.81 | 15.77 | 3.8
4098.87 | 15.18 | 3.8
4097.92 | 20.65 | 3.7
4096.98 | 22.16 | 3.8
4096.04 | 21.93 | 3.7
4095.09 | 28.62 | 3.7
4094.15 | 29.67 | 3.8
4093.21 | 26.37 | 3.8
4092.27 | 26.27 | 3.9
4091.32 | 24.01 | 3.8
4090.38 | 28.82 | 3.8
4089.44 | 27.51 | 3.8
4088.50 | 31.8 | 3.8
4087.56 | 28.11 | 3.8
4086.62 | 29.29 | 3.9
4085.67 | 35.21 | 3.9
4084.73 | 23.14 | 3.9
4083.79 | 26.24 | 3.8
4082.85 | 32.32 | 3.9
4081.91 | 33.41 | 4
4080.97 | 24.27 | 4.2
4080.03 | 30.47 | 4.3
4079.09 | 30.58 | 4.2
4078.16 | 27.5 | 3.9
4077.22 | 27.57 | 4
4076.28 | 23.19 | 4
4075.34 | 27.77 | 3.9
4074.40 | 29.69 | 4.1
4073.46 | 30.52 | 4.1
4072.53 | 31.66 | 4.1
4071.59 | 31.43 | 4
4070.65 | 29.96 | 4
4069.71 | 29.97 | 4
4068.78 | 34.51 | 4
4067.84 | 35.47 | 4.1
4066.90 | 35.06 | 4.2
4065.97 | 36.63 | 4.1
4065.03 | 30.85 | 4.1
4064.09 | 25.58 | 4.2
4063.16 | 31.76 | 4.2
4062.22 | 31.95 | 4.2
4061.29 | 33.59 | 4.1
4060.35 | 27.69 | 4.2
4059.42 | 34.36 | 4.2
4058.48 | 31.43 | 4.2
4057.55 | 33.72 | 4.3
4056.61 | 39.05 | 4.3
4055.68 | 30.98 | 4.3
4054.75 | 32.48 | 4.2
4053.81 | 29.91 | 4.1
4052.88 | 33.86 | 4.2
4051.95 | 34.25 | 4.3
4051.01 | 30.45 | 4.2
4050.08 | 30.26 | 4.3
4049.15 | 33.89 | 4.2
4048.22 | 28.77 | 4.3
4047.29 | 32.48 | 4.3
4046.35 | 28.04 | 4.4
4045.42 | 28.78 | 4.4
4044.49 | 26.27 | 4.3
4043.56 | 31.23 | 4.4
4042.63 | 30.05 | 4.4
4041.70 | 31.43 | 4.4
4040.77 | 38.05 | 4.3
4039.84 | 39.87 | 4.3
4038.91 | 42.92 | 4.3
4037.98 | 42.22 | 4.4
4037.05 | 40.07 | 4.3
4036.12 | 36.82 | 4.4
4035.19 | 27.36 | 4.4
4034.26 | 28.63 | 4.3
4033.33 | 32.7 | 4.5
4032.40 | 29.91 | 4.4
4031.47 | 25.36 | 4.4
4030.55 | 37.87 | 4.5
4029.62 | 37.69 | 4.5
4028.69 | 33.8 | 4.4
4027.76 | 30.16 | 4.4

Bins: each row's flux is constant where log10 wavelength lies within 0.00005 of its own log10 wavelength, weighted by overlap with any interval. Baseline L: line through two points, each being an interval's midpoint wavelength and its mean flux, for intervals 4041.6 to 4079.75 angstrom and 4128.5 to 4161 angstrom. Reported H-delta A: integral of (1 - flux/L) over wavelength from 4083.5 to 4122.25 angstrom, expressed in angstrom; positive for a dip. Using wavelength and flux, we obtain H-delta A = 6.3 angstrom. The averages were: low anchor 31.1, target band 26.1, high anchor 31.1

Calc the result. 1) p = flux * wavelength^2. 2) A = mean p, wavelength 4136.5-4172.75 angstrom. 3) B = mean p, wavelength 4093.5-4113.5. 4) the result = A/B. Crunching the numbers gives 1.3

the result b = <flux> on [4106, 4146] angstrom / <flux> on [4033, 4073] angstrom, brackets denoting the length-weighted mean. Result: 0.90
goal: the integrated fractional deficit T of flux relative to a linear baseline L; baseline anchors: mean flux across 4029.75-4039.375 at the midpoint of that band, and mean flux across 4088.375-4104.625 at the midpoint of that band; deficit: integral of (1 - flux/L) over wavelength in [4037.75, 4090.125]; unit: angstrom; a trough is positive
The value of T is -3.8 angstrom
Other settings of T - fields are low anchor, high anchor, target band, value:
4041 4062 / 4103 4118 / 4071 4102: 1.9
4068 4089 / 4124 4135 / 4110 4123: 0.6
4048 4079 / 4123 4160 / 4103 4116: 2.2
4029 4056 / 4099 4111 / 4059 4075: -1.6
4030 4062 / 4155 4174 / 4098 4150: 4.8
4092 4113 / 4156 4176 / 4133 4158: -2.9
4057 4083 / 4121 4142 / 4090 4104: 3.4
